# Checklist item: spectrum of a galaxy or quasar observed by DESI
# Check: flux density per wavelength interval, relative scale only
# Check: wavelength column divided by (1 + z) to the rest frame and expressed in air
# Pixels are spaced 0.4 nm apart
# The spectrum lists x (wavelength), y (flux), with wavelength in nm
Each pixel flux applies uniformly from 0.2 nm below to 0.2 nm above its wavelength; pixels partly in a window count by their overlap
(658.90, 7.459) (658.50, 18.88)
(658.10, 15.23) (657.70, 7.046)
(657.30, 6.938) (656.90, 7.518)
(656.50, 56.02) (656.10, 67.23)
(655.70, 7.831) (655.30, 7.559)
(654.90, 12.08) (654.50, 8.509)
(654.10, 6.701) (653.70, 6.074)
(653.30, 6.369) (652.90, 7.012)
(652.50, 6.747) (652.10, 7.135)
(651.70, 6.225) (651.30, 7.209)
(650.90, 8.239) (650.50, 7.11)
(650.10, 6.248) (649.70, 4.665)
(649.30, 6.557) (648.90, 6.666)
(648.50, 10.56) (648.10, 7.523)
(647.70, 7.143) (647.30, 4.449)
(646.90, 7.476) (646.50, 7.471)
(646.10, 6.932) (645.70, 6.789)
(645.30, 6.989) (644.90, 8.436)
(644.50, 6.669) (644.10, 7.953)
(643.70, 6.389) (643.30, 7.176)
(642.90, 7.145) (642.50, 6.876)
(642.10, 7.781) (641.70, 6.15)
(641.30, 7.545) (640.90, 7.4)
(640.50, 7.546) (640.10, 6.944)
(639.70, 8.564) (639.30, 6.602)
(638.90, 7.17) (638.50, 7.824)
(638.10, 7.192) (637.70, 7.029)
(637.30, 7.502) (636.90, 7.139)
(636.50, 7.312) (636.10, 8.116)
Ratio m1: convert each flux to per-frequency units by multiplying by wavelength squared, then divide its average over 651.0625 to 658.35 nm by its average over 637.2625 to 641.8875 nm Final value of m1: 2.0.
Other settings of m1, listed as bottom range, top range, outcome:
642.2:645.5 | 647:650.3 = 0.95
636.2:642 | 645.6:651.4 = 0.99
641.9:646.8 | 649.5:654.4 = 0.95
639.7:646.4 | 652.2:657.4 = 2.29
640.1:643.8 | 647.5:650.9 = 1.02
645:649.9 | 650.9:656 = 1.27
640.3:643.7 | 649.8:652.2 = 1.00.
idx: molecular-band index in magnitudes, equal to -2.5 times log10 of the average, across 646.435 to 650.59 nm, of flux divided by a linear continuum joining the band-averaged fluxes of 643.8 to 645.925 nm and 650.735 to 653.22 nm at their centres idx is 0.047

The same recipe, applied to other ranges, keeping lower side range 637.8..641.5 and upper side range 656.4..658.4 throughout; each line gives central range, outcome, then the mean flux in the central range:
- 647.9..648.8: 0.337 mag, 8.78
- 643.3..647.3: 0.407 mag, 7.09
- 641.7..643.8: 0.272 mag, 7.02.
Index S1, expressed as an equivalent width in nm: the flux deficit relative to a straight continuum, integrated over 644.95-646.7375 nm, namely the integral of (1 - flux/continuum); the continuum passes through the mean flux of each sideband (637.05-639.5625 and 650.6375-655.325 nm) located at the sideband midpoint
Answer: 0.05 nm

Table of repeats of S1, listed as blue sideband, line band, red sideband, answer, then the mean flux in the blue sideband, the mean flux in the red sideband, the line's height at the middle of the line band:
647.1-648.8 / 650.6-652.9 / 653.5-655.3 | 0.23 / 7.37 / 8.25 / 7.89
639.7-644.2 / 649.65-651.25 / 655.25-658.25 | 0.93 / 7.22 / 22.8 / 16.1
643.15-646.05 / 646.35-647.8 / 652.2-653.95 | 0.09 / 7.19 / 6.59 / 7.01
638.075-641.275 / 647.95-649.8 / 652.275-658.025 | 0.72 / 7.42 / 15.2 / 12.1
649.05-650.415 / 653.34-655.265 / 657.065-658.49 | 0.16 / 5.96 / 10.9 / 8.77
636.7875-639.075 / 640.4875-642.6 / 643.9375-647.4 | 0.00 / 7.32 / 7.08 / 7.21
